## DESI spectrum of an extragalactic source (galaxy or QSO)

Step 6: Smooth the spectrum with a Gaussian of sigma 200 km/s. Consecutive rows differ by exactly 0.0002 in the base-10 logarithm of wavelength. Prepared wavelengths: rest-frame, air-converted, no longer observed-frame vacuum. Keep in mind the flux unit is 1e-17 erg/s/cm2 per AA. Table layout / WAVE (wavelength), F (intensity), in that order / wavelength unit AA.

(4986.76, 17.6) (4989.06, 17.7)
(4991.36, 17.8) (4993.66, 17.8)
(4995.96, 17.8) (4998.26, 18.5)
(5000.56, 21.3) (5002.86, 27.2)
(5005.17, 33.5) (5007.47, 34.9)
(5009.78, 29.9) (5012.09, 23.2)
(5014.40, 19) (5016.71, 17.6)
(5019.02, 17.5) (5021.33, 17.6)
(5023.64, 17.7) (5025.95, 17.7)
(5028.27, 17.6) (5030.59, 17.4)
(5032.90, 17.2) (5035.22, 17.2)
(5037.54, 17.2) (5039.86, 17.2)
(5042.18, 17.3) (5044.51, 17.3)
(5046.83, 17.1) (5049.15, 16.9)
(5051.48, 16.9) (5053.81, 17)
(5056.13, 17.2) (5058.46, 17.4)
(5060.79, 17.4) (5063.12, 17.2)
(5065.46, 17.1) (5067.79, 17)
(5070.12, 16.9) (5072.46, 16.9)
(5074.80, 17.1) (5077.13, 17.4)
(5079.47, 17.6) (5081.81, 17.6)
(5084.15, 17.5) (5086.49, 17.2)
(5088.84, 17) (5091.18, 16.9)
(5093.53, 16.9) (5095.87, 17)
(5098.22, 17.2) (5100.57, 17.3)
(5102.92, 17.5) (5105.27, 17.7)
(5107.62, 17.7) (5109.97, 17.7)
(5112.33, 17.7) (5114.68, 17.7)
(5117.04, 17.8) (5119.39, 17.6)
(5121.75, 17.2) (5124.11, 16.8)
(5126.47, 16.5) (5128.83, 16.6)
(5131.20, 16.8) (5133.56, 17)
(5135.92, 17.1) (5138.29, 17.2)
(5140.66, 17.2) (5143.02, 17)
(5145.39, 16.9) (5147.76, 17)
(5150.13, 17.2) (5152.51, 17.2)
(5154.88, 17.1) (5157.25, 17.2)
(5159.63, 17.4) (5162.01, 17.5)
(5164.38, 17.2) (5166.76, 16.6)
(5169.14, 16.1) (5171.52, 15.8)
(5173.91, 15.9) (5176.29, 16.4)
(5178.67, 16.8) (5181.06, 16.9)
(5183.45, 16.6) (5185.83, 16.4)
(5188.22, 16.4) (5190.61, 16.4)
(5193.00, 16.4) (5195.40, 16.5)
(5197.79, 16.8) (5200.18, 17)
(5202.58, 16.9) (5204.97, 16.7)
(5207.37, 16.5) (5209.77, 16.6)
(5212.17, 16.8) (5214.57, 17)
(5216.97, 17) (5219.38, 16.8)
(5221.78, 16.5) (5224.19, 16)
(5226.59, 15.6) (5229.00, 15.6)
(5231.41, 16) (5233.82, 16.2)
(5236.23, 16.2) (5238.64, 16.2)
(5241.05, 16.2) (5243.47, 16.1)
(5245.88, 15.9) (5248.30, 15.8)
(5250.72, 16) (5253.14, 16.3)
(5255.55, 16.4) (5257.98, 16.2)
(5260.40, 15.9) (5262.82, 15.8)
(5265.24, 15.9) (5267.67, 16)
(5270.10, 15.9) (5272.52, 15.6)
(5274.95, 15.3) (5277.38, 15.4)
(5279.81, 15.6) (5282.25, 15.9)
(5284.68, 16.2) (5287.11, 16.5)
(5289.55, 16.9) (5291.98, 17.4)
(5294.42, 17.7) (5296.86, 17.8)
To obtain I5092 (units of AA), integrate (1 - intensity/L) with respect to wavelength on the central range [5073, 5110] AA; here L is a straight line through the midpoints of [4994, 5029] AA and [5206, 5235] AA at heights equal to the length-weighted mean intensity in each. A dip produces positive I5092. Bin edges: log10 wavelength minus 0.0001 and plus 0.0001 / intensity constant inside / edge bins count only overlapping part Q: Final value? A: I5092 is 4.7 AA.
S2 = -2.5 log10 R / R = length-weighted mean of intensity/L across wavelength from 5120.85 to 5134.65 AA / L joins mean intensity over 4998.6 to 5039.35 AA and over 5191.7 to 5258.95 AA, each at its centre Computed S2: 0.115 mag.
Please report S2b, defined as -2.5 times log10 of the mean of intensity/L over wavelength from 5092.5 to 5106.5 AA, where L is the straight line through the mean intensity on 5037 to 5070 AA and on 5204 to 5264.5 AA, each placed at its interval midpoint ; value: -0.02 mag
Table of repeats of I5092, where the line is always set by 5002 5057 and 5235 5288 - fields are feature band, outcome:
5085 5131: 3.3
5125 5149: 1.5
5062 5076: 1.6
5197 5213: 0.2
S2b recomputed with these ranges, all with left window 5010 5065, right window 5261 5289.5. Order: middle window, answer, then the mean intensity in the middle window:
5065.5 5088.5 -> 0.02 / 17.2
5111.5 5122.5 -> -0.03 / 17.6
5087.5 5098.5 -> 0.03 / 17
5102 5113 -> -0.02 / 17.7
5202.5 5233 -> -0.01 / 16.4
